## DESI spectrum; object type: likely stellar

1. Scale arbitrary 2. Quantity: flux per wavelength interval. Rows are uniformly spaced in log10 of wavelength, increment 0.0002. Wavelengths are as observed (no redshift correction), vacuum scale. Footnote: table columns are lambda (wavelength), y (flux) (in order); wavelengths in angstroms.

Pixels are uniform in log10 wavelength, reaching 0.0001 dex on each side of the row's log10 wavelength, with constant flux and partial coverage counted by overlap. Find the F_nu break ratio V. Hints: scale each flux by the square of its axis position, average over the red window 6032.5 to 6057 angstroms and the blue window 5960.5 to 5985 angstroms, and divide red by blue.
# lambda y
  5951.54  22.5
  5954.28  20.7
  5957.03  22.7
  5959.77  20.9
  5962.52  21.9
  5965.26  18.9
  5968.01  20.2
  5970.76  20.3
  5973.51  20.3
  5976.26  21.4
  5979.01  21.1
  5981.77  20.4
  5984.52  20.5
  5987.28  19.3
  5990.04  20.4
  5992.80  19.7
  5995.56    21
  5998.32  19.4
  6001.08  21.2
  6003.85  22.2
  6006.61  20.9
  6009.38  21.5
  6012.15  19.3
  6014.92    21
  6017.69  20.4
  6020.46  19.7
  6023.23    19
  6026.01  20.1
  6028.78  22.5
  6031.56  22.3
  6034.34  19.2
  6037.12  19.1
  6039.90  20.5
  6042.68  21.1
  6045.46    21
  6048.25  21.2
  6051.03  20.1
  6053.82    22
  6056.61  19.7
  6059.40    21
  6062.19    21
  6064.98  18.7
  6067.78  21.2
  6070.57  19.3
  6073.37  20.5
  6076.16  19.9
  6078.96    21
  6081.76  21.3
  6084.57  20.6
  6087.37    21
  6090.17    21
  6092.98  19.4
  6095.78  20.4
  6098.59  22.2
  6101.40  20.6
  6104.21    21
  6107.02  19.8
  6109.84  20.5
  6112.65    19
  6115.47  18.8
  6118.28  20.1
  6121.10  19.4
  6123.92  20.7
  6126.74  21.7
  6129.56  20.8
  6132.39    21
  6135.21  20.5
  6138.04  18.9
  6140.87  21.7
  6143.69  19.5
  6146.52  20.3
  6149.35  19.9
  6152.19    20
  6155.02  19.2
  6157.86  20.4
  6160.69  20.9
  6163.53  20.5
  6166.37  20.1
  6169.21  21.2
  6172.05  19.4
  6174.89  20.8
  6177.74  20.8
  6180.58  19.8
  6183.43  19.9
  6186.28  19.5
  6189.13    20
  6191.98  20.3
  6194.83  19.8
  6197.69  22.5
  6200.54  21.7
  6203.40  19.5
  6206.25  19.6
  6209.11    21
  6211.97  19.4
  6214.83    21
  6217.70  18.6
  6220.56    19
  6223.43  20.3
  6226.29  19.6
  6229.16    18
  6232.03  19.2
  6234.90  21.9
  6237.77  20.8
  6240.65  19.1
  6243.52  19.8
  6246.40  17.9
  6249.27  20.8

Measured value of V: 1.02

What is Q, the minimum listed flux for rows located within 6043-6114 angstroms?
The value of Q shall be 18.7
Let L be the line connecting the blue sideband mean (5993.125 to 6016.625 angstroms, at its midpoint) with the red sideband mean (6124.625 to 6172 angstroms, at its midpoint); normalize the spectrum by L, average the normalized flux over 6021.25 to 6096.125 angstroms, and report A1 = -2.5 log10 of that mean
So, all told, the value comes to 0.01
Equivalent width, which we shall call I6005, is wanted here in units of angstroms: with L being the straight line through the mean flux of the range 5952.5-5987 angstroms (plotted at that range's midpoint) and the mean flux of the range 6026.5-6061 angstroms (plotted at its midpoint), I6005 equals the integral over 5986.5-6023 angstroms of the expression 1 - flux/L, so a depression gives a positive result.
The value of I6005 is 0.6 angstroms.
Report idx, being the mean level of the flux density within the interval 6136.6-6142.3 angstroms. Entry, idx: 20.3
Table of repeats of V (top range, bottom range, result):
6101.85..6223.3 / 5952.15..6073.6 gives 1.03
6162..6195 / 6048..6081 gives 1.02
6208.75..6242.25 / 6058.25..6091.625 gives 1.01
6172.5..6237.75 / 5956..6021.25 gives 1.05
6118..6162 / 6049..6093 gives 1.01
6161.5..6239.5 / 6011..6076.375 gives 1.04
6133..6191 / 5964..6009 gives 1.04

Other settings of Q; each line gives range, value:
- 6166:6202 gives 19.4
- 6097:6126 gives 18.8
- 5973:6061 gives 19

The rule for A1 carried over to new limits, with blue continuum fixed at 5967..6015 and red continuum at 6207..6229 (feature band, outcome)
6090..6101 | -0.028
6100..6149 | -0.010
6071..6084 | -0.017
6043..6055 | -0.038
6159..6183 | -0.028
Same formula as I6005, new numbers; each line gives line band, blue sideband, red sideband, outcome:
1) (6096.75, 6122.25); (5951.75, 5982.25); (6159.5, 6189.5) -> 0.4 angstroms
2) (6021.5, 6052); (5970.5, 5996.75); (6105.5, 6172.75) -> -0.3 angstroms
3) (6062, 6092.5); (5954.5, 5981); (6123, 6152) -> 0.2 angstroms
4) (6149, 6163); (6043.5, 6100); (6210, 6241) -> 0.0 angstroms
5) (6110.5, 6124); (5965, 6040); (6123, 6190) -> 0.5 angstroms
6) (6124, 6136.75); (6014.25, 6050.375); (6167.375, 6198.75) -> -0.3 angstroms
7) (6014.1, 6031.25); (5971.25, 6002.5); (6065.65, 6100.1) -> 0.0 angstroms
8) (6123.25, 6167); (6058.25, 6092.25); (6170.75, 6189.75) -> -0.4 angstroms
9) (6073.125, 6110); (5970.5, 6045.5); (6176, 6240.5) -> -0.6 angstroms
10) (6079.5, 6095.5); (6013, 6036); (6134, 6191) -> -0.3 angstroms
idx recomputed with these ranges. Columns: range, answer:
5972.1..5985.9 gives 20.7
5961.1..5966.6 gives 20.4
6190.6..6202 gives 21.1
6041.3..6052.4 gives 20.9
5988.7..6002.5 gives 20.3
